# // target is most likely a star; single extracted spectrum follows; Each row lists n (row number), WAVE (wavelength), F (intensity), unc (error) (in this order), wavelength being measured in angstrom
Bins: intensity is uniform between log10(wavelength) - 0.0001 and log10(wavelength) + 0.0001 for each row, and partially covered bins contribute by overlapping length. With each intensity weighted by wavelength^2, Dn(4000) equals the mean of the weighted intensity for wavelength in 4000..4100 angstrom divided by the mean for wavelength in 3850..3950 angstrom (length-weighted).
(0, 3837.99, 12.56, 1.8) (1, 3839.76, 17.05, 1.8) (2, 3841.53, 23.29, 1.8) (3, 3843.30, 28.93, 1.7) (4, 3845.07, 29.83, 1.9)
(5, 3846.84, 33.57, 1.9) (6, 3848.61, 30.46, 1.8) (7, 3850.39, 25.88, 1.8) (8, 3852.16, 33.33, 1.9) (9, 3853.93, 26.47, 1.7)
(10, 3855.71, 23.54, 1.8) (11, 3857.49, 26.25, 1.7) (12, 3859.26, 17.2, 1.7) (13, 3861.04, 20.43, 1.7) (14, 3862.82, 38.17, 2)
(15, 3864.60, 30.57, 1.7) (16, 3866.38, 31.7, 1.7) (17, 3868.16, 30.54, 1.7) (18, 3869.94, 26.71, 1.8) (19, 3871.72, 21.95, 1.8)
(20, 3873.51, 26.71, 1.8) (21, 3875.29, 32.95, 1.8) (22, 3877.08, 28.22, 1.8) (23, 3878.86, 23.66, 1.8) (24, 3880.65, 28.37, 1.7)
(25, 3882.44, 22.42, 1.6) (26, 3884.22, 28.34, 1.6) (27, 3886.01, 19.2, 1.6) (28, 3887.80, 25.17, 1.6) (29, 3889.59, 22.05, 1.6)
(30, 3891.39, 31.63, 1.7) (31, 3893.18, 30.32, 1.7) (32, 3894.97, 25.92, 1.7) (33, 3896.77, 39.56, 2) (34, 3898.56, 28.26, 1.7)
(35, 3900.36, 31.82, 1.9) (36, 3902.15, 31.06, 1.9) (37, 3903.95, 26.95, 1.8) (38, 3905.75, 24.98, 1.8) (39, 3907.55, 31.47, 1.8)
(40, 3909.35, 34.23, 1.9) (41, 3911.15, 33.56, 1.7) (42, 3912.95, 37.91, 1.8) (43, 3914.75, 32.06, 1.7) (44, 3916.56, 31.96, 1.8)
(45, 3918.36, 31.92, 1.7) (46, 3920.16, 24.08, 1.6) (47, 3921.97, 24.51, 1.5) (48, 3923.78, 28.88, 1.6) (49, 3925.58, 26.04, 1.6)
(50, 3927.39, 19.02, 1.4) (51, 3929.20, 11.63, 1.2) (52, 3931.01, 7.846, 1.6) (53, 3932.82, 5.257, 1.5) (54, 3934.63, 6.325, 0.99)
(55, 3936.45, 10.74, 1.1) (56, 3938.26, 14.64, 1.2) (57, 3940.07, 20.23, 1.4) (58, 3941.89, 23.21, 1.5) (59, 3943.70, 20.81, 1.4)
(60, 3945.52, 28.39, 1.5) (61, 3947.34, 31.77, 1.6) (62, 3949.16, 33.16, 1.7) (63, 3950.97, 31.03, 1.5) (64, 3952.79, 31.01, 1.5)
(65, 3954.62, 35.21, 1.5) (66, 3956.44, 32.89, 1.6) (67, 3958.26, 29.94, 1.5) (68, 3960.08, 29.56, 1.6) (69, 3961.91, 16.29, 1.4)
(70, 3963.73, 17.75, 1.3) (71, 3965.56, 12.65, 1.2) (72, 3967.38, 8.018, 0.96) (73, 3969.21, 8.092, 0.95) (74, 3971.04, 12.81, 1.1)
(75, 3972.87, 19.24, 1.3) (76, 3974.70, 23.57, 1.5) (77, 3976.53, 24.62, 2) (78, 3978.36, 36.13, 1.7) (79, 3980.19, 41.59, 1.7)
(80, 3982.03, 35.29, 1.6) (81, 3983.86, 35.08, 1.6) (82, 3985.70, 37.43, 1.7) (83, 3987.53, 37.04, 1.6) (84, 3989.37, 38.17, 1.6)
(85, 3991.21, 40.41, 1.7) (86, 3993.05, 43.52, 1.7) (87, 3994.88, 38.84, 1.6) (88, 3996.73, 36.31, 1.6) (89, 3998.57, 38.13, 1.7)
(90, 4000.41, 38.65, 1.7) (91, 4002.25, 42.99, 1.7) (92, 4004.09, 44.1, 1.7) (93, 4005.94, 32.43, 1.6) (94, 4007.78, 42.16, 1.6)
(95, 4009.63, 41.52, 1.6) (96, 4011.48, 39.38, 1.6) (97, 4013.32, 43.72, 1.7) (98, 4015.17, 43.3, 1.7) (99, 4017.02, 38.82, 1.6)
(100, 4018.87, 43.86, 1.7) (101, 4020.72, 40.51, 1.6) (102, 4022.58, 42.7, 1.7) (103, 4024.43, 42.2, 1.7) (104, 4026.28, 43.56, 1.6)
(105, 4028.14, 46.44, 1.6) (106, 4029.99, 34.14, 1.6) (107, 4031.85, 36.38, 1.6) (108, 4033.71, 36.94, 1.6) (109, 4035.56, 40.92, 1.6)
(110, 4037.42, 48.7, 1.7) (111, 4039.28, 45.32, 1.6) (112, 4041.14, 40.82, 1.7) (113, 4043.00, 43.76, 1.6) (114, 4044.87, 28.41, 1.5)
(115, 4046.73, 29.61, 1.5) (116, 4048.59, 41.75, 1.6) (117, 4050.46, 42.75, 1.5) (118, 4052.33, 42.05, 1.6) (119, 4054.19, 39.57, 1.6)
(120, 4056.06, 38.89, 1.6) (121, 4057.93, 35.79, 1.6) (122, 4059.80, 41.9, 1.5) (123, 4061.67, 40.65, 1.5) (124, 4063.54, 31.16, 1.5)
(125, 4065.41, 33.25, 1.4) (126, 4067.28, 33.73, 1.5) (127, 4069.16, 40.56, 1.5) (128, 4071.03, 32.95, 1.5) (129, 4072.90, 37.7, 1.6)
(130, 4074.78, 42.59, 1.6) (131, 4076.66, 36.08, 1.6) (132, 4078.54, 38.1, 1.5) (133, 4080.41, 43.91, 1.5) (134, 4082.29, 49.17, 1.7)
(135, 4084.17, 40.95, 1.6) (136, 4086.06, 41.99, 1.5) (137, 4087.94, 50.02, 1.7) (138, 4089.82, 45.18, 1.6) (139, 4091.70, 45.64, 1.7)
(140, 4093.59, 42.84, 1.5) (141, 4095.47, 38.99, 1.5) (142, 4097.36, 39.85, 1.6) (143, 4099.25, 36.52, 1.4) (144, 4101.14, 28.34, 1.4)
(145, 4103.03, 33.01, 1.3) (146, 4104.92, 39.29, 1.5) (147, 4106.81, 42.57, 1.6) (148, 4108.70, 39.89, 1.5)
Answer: 1.68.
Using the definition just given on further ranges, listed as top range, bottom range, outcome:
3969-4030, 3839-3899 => 1.45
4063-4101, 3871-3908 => 1.59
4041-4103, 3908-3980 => 1.78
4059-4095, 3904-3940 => 1.90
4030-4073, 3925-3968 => 1.92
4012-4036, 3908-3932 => 1.64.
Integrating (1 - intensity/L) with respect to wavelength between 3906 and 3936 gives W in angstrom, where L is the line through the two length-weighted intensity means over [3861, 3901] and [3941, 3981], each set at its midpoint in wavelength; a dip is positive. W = 3.0 angstrom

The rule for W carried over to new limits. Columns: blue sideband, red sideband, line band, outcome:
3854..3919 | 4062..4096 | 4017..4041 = -2.8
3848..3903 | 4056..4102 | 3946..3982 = 8.2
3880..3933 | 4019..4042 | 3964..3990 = 6.9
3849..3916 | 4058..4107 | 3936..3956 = 3.7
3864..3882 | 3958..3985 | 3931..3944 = 5.8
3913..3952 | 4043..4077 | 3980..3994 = -4.6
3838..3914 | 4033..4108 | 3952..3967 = 3.6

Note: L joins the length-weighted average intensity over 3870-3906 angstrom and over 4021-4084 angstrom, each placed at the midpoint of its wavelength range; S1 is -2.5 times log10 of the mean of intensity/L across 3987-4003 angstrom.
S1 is -0.12 mag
